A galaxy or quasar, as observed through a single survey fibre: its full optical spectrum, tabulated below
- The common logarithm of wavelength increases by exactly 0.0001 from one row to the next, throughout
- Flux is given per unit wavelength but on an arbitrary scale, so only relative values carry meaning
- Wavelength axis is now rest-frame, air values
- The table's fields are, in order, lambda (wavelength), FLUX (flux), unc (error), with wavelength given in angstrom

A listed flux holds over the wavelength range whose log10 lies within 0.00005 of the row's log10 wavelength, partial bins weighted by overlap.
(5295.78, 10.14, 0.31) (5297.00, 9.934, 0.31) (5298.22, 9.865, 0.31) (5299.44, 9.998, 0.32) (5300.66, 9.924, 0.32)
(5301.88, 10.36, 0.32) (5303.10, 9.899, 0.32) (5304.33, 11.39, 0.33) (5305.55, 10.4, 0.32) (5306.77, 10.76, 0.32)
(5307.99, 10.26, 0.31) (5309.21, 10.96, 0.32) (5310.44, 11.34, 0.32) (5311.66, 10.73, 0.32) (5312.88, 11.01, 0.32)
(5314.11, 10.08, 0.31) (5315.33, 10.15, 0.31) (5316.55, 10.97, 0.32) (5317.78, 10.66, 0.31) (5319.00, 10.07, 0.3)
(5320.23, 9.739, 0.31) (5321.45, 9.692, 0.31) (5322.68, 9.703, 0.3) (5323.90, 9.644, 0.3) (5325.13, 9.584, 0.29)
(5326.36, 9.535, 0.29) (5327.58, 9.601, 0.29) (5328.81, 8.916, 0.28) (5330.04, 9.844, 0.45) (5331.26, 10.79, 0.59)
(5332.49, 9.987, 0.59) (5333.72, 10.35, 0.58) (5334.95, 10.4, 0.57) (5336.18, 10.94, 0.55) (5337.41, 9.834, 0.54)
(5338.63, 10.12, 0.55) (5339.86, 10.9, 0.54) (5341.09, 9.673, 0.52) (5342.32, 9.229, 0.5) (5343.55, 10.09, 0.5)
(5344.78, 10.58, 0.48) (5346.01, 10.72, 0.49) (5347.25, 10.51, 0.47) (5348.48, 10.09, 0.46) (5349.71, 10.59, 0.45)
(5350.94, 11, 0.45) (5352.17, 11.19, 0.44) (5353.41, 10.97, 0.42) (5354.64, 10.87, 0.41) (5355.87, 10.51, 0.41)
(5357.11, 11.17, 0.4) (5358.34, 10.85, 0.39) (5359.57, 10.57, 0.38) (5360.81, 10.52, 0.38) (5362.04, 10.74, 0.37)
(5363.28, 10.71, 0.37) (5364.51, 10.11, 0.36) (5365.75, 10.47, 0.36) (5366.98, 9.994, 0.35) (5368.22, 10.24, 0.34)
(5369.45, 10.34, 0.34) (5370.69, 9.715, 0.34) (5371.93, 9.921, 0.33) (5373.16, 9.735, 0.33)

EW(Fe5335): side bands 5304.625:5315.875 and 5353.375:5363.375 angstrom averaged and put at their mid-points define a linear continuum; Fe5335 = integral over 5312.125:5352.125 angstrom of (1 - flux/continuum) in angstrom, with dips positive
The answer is 2.0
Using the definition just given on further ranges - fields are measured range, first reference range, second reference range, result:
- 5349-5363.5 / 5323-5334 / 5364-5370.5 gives -1.0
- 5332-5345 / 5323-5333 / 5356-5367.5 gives -0.2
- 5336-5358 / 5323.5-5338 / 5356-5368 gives -0.5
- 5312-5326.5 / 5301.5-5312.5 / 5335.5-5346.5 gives 0.6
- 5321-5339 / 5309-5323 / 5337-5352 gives 0.8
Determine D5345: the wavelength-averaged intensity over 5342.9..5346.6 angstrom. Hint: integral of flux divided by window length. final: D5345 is 10.5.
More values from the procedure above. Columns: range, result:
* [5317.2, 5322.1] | 10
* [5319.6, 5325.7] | 9.67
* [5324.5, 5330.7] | 9.51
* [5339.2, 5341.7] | 10.3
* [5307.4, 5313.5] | 10.9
